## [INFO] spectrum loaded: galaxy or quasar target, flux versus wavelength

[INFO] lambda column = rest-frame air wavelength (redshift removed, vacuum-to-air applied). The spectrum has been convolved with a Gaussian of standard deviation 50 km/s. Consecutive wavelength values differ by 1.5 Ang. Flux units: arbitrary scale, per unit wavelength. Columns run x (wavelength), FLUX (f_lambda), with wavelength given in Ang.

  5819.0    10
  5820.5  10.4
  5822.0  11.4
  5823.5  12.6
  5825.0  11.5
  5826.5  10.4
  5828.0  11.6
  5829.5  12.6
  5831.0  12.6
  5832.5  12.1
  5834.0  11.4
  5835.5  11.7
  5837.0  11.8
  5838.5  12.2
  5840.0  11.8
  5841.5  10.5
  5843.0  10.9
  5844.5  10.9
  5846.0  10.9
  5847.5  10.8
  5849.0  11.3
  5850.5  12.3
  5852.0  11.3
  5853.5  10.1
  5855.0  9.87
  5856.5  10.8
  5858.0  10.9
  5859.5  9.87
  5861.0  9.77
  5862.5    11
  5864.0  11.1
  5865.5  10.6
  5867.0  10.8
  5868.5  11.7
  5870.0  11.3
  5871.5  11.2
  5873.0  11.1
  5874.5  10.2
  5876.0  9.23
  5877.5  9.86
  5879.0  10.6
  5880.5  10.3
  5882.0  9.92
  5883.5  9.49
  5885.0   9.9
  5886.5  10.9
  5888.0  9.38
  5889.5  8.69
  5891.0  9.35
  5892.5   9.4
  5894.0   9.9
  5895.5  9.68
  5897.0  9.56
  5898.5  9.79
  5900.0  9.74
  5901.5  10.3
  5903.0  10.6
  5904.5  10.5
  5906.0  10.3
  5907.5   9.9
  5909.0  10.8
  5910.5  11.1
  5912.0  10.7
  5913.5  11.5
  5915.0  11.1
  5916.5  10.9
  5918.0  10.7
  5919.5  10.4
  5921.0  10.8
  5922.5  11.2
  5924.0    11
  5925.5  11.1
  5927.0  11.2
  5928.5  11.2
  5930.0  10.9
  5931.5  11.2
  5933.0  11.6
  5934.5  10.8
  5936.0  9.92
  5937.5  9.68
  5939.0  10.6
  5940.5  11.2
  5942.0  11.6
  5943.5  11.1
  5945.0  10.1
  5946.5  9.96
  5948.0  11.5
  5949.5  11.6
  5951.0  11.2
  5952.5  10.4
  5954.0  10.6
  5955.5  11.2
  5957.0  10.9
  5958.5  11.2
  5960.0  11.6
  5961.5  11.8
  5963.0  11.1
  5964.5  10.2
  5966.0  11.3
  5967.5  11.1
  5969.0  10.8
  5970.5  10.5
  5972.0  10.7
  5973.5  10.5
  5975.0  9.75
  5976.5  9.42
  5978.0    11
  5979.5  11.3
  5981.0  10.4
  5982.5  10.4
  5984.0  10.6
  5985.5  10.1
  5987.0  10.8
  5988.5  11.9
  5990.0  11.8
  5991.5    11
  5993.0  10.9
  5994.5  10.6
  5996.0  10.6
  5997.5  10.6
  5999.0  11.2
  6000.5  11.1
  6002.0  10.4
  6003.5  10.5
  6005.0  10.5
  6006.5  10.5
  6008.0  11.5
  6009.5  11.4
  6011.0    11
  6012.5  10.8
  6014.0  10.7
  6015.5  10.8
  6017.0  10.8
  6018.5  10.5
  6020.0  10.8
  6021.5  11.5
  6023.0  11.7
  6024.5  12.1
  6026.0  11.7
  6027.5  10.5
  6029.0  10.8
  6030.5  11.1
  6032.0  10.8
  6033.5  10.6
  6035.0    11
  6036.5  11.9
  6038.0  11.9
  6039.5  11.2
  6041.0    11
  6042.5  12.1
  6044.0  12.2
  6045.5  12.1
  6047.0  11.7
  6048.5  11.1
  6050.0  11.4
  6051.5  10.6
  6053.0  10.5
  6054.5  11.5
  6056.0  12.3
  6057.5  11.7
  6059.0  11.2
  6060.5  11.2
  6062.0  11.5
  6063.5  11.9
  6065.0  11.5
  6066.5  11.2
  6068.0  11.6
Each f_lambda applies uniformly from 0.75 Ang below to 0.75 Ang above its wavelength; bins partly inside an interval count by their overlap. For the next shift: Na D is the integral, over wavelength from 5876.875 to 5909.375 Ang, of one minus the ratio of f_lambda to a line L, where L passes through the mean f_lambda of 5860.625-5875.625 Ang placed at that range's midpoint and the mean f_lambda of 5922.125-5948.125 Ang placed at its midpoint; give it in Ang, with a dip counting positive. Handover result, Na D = 2.8 Ang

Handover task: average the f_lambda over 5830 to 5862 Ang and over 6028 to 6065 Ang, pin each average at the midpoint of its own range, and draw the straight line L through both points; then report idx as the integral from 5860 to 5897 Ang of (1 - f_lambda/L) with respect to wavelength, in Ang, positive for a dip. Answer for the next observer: 3.2 Ang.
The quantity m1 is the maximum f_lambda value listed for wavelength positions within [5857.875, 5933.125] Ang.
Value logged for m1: 11.7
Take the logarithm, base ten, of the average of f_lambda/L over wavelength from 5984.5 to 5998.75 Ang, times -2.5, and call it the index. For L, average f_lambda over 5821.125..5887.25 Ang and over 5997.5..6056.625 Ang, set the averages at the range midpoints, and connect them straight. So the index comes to 0.02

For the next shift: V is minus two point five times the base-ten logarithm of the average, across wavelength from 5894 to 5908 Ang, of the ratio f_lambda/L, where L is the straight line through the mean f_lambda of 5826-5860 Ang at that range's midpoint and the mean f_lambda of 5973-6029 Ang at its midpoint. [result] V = 0.111 mag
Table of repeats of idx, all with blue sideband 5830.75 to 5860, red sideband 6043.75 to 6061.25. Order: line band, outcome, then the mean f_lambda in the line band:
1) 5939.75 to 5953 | 0.40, 11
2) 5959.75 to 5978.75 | 1.02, 10.7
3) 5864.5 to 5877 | 0.52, 10.8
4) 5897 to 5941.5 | 2.28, 10.7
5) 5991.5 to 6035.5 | 1.77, 10.9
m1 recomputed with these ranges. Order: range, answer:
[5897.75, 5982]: 11.8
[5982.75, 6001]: 11.9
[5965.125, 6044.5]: 12.2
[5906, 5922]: 11.5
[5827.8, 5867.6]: 12.6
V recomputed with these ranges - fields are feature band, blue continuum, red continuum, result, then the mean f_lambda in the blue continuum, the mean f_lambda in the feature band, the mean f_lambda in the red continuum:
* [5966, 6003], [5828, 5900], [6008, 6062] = 0.035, 10.7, 10.7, 11.3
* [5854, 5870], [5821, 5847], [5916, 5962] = 0.072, 11.6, 10.7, 10.9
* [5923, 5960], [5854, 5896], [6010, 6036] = -0.033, 10.2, 10.9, 11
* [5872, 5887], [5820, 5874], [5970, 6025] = 0.098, 11.2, 10.2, 10.8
